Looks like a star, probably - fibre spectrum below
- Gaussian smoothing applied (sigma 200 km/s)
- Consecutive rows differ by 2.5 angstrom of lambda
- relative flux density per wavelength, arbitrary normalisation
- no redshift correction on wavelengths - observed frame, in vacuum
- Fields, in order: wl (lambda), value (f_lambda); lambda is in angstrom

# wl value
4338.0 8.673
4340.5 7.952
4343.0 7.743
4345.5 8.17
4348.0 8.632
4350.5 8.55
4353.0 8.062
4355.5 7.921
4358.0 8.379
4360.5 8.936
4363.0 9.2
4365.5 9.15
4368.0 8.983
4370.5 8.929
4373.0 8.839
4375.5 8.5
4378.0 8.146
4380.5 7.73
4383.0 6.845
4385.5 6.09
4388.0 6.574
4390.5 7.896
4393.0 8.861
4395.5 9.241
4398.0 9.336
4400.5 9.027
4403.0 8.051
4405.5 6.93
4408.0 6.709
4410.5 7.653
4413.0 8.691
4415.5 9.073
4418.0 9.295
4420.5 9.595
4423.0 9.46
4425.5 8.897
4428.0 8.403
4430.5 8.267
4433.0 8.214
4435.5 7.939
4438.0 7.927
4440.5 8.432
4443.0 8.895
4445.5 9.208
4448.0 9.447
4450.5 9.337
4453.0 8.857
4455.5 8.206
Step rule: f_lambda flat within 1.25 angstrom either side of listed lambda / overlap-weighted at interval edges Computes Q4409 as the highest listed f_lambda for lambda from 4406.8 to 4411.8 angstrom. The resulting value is 7.653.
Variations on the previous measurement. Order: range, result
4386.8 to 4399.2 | 9.336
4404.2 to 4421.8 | 9.595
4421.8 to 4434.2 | 9.46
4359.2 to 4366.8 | 9.2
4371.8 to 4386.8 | 8.839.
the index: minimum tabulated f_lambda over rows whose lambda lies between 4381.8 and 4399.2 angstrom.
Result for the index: 6.09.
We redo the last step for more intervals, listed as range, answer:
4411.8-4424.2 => 8.691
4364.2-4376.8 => 8.5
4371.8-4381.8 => 7.73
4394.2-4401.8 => 9.027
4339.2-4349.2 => 7.743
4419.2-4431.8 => 8.267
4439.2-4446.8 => 8.432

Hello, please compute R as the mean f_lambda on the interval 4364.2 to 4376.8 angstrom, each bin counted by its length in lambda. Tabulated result 8.88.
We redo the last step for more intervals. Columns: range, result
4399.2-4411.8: 7.68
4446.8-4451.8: 9.39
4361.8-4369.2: 9.11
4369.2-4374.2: 8.89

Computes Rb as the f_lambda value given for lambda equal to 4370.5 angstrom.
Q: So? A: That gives 8.929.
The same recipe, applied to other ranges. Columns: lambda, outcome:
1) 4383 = 6.845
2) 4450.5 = 9.337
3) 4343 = 7.743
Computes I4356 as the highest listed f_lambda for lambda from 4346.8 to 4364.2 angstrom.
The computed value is 9.2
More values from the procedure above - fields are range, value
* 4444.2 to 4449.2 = 9.447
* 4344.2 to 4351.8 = 8.632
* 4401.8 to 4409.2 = 8.051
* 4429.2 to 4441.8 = 8.432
